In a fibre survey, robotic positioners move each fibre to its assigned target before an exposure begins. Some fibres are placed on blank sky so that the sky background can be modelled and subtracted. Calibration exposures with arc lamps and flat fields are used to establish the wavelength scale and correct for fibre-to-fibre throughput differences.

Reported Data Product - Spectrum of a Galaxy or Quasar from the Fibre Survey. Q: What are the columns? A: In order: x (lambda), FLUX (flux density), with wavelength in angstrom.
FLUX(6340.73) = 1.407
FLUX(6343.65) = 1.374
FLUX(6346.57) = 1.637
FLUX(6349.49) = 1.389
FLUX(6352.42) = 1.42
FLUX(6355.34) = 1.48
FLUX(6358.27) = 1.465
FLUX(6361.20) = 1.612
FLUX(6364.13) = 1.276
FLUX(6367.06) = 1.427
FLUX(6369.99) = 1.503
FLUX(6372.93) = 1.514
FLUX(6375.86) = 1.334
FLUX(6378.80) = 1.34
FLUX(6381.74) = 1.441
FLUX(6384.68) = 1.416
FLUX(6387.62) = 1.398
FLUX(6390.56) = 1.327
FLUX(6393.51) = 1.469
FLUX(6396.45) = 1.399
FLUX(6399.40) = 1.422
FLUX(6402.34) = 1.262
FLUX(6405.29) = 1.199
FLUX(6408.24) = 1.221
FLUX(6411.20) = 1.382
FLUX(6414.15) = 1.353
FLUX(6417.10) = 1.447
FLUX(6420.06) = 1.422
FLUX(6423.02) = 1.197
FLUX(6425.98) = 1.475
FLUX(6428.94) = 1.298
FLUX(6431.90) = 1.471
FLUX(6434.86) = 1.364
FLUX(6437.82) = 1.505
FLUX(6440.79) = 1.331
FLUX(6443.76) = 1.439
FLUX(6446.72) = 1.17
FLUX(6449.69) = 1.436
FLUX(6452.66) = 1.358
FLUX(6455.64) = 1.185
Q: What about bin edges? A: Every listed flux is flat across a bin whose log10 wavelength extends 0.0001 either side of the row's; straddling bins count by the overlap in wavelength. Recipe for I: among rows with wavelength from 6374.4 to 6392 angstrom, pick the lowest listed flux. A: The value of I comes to 1.327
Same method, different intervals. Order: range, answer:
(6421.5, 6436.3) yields 1.197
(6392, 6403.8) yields 1.262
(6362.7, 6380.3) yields 1.276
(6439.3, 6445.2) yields 1.331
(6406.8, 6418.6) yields 1.221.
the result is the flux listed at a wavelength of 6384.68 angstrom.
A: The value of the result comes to 1.416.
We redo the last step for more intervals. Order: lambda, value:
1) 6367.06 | 1.427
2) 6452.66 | 1.358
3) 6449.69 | 1.436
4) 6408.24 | 1.221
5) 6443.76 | 1.439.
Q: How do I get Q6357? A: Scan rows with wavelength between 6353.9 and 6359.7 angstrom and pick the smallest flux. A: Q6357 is 1.465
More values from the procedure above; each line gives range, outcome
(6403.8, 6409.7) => 1.199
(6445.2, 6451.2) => 1.17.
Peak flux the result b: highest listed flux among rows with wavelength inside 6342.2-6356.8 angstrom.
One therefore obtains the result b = 1.637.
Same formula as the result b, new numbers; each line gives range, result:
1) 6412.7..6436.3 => 1.475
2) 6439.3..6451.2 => 1.439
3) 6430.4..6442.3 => 1.505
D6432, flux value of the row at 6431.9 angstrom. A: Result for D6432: 1.471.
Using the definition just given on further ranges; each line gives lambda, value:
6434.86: 1.364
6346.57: 1.637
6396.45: 1.399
